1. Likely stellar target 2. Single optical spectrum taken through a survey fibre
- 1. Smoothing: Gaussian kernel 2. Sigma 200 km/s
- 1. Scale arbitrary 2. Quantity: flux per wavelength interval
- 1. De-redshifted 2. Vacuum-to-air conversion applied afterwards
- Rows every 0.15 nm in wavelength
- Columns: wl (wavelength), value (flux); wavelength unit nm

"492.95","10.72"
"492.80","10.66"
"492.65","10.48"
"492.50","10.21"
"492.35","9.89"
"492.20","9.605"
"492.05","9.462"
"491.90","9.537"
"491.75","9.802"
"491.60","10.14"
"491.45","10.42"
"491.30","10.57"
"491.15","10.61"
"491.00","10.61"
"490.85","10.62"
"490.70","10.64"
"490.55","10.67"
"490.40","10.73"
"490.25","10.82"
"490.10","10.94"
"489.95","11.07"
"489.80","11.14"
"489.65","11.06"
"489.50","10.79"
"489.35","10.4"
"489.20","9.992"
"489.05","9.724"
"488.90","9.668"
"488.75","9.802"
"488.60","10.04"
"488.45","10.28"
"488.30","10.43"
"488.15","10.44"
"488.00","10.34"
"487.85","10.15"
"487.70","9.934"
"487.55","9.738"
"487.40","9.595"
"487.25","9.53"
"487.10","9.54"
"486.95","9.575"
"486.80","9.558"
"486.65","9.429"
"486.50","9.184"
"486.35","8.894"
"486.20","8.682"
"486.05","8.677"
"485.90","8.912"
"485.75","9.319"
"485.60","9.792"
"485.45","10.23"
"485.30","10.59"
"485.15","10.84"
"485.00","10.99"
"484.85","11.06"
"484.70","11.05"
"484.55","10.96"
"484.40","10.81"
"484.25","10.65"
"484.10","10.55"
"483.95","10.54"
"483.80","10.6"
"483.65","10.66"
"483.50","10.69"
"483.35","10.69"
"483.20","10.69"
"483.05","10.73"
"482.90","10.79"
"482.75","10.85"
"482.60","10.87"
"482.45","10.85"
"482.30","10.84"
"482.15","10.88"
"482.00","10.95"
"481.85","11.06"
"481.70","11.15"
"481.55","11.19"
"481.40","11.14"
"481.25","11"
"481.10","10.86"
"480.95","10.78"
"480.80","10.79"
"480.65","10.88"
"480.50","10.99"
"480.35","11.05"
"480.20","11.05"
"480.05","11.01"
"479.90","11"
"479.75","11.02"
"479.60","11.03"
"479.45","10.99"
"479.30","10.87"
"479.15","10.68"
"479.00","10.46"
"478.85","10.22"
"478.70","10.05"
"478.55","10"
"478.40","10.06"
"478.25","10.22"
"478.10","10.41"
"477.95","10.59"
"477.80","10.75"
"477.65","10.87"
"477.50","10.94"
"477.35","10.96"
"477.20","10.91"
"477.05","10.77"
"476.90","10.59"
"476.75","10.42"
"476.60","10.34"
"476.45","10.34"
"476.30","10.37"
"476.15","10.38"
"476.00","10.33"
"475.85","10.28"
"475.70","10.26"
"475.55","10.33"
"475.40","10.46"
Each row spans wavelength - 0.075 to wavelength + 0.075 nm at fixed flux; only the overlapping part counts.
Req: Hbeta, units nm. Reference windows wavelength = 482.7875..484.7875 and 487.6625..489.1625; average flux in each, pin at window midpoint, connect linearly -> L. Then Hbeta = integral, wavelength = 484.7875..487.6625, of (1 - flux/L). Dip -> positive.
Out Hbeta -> 0.19 nm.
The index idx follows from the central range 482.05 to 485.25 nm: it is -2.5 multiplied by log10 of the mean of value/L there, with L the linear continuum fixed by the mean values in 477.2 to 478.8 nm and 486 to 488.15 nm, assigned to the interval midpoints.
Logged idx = -0.09 mag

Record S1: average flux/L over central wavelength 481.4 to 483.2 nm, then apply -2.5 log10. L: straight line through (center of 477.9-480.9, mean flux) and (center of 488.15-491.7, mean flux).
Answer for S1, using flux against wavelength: -0.03 mag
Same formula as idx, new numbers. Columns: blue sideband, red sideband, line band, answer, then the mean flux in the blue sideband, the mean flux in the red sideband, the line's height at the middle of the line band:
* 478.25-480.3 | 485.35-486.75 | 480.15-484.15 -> -0.08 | 10.6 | 9.27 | 10.1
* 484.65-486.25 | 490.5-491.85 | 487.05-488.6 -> 0.02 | 10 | 10.4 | 10.2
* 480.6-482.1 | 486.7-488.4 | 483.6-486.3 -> 0.01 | 11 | 9.89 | 10.3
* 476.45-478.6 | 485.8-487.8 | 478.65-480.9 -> -0.06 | 10.6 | 9.34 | 10.3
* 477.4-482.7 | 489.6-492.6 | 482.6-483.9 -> 0.00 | 10.8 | 10.4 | 10.7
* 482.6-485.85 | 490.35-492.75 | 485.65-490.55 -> 0.05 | 10.6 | 10.2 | 10.4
